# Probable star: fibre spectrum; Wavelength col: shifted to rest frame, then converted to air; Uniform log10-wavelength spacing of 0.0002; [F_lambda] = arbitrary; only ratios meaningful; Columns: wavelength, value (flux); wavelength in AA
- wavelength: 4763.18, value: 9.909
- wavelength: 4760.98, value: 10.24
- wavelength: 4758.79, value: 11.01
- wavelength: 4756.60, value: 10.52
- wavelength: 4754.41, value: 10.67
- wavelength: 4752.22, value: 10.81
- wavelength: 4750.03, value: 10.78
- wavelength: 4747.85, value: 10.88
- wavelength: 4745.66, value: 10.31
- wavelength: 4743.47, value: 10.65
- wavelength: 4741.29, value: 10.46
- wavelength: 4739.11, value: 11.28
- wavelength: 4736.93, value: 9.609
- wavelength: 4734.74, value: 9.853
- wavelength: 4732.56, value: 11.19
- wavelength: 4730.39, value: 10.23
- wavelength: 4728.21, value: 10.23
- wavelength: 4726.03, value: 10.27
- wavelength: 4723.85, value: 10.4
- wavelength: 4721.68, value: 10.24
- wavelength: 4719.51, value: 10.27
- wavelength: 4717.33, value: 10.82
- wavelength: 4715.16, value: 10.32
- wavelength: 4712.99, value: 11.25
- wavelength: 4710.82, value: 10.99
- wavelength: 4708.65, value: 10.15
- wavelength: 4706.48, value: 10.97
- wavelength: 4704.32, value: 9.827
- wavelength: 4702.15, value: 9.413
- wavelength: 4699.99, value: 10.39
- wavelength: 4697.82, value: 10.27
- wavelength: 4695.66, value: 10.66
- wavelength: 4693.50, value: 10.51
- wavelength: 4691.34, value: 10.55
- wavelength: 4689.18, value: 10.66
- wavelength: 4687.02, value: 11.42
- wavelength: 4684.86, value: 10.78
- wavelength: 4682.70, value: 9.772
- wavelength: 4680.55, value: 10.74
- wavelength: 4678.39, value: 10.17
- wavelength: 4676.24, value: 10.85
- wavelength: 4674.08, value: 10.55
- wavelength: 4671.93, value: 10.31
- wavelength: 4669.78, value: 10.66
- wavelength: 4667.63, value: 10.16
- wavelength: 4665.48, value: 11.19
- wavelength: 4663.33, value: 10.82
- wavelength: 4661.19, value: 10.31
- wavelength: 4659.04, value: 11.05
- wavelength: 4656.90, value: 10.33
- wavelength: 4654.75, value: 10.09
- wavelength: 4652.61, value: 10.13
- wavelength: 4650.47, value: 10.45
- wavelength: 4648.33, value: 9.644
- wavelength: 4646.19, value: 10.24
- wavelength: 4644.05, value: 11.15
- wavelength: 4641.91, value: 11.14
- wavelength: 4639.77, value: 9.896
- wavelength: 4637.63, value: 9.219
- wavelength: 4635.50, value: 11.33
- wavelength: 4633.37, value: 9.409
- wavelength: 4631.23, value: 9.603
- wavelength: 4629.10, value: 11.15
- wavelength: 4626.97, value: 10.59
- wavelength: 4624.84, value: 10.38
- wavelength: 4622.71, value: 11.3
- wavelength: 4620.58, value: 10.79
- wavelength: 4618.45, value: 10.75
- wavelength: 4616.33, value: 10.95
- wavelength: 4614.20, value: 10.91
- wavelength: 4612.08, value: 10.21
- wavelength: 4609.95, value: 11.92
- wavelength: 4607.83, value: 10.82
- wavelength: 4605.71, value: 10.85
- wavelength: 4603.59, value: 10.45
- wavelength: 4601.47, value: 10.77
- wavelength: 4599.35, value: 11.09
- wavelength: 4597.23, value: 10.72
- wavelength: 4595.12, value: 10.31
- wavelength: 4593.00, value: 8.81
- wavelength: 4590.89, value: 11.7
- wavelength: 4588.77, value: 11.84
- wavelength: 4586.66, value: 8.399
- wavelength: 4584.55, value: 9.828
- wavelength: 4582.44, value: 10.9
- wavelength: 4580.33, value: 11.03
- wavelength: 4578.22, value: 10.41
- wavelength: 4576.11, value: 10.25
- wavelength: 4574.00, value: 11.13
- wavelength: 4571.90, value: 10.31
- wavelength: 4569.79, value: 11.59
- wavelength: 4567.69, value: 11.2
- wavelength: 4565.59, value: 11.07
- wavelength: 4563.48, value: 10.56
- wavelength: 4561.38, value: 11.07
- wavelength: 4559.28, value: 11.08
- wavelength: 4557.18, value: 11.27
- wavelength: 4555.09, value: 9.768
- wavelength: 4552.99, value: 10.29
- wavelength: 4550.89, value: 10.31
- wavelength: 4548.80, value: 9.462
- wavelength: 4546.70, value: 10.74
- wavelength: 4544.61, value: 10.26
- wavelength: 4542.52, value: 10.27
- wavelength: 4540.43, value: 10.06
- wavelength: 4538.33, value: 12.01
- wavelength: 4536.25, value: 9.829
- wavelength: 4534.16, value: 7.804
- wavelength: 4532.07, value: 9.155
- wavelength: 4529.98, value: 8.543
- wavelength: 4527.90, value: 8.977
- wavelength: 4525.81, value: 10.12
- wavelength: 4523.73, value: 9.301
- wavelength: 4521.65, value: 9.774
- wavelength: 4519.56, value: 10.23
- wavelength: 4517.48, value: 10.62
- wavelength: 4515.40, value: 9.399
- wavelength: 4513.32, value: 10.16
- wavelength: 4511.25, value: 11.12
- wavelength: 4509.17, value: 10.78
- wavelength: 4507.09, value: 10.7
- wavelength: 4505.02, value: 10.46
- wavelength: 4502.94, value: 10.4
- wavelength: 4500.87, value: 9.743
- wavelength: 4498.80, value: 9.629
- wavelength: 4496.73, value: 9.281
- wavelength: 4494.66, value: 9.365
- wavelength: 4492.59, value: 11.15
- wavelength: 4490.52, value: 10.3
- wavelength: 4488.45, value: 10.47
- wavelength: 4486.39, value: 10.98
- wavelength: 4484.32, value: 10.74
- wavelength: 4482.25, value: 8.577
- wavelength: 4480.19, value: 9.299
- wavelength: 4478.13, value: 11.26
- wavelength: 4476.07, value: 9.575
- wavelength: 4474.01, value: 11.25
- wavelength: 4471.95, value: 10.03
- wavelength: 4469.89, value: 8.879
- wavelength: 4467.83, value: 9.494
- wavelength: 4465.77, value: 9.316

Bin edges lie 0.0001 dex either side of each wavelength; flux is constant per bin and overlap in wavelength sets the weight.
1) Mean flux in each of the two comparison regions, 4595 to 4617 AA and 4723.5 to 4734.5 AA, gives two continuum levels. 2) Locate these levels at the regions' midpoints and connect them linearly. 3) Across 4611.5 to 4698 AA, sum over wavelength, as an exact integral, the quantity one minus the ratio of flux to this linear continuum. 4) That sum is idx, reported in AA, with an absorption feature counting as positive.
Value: 1.2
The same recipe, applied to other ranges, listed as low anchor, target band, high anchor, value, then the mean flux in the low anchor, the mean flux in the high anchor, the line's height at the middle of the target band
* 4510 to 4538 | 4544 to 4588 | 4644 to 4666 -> -2.7 AA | 9.69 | 10.4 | 9.93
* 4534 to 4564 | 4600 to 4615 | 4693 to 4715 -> -0.6 AA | 10.4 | 10.4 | 10.4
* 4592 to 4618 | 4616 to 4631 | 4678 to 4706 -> -0.2 AA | 10.7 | 10.4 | 10.6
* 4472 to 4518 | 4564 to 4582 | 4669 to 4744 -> -0.9 AA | 10.2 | 10.5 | 10.3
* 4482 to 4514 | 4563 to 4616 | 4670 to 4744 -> -1.6 AA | 10.3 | 10.5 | 10.4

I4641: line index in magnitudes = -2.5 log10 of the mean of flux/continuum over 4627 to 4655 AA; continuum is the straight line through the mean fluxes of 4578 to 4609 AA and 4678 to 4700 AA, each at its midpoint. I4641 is 0.03 mag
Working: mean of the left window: 10.5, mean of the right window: 10.6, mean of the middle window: 10.3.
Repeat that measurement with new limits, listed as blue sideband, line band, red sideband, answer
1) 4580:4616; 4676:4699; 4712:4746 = -0.01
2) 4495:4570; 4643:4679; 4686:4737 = -0.01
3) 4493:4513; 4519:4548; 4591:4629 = 0.06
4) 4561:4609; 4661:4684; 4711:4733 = 0.01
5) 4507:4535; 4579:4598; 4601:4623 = 0.02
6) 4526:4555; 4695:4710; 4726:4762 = 0.02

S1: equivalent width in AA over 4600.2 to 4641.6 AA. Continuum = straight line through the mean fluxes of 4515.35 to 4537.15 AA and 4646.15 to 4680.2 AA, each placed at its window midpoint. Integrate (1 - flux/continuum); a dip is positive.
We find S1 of -1.95 AA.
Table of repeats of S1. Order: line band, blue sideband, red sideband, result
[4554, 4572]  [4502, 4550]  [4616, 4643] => -1.3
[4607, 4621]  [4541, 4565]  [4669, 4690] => -0.5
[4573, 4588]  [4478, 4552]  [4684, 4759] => -0.2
